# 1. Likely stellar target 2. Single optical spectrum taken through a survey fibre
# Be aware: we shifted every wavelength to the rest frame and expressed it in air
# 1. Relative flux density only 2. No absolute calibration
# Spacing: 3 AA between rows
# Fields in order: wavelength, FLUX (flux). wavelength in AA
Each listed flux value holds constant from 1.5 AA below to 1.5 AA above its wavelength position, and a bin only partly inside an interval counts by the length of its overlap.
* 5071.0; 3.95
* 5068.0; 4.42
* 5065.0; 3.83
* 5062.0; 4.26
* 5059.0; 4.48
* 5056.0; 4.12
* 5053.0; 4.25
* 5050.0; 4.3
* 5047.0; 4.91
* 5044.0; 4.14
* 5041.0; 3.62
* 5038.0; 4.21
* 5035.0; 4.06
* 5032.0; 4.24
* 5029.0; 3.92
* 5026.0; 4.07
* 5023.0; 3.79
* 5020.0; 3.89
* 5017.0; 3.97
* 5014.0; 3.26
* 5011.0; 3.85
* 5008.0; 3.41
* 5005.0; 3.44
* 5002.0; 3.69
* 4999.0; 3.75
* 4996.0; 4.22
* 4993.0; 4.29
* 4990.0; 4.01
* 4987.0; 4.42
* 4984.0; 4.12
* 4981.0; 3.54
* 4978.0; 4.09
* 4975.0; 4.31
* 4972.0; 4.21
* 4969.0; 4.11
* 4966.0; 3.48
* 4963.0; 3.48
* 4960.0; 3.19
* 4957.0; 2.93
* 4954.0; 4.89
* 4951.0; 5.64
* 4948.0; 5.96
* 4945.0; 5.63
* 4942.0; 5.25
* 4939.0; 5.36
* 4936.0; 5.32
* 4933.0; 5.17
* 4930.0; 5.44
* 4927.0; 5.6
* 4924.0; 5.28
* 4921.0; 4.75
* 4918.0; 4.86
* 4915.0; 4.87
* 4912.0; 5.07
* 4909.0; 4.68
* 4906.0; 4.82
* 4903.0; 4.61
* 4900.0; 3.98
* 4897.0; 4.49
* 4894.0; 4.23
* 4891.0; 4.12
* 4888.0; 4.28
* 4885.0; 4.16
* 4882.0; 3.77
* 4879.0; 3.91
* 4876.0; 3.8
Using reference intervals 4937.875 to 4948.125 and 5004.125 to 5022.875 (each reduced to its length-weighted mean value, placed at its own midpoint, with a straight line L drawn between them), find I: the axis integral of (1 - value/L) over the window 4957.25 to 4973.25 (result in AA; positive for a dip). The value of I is 4.2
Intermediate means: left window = 5.5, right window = 3.65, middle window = 3.63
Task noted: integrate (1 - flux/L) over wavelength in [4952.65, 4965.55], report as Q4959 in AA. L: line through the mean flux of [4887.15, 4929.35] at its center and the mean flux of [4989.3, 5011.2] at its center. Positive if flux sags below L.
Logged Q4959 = 1.9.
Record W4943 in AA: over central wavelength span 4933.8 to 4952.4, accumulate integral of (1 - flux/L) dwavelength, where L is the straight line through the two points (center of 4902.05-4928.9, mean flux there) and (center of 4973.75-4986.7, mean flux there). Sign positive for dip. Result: -3.8 AA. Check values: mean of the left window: 4.96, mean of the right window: 4.05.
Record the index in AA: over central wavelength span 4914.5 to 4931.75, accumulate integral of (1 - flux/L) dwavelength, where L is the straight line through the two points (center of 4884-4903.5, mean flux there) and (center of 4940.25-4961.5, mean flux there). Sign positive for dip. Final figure -2.4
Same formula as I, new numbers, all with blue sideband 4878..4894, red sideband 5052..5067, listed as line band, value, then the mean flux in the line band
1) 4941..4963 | -3.0 AA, 4.68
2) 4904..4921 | -3.1 AA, 4.84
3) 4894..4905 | -0.8 AA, 4.36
